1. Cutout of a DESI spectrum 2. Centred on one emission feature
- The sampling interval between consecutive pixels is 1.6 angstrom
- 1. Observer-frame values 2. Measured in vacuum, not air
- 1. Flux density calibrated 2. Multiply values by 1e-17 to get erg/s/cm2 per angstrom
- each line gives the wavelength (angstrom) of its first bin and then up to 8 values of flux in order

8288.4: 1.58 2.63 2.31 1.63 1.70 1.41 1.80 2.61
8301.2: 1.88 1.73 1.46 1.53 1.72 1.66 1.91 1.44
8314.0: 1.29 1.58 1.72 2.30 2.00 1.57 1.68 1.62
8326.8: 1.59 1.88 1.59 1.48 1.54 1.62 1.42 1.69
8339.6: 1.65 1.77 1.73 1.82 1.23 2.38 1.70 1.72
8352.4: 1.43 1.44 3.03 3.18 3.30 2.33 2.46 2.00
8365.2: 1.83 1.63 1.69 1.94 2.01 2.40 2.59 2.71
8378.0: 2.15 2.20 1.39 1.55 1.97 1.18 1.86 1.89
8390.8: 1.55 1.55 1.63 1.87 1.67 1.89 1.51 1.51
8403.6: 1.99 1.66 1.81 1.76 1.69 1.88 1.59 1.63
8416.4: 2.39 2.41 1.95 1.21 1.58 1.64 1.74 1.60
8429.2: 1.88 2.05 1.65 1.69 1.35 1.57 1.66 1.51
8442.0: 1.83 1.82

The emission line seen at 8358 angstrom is [S II]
